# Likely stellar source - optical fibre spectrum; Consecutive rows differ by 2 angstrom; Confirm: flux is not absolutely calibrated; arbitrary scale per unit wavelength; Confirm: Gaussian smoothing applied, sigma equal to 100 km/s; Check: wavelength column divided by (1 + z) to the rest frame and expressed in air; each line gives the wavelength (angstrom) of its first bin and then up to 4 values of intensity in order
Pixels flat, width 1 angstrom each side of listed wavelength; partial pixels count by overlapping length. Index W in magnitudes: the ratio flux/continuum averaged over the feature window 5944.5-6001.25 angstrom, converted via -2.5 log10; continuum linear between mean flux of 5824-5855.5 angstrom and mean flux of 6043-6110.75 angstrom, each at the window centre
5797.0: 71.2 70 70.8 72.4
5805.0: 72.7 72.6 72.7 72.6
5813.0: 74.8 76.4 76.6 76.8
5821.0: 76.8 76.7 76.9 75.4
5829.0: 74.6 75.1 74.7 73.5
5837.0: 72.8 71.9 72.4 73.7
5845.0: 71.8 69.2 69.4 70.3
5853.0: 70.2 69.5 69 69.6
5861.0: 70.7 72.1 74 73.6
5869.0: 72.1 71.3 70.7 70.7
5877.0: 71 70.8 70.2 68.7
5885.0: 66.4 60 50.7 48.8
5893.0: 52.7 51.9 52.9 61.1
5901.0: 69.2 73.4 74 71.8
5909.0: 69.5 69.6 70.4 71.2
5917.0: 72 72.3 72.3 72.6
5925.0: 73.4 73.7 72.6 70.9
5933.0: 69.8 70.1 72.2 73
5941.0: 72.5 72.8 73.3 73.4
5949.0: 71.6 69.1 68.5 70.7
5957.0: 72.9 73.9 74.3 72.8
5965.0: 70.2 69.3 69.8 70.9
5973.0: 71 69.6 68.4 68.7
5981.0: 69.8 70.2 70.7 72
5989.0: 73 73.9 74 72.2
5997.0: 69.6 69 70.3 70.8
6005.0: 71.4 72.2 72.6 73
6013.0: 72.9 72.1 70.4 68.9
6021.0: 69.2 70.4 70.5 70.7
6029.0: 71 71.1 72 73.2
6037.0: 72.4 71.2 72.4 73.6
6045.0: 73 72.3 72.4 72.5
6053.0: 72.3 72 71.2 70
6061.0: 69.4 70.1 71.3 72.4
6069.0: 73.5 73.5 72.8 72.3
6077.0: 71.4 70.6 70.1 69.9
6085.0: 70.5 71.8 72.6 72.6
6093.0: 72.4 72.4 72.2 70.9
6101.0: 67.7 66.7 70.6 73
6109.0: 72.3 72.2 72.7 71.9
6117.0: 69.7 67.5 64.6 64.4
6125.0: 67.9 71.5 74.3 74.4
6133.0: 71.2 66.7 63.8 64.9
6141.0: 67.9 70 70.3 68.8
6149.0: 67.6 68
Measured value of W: 0.01 mag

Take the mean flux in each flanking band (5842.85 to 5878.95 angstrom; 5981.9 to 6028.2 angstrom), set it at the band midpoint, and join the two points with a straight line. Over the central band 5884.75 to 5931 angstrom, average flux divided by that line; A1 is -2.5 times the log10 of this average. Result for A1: 0.08 mag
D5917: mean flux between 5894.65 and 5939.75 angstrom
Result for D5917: 69.8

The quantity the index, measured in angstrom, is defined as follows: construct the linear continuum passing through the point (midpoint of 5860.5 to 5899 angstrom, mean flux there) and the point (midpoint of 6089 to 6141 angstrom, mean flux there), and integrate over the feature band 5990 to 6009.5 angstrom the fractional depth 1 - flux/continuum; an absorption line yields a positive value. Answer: -1.16 angstrom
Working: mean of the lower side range 65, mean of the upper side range 70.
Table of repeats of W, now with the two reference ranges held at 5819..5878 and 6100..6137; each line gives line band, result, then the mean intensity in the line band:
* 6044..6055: -0.03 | 72.5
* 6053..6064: 0.00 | 70.7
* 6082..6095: -0.02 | 71.7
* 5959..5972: 0.00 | 71.4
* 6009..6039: -0.01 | 71.3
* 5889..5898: 0.36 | 51.5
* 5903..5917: 0.01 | 71.3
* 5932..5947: -0.01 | 72.1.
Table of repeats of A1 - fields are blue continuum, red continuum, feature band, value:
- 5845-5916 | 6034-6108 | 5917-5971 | -0.05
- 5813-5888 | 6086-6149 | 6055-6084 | -0.02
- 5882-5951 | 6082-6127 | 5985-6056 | -0.04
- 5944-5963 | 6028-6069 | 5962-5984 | 0.03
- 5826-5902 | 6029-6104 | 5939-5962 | -0.04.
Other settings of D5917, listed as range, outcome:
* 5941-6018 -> 71.4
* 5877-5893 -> 62.2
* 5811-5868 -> 73.2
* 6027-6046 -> 72.1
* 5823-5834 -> 75.5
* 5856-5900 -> 65.4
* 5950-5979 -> 70.7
